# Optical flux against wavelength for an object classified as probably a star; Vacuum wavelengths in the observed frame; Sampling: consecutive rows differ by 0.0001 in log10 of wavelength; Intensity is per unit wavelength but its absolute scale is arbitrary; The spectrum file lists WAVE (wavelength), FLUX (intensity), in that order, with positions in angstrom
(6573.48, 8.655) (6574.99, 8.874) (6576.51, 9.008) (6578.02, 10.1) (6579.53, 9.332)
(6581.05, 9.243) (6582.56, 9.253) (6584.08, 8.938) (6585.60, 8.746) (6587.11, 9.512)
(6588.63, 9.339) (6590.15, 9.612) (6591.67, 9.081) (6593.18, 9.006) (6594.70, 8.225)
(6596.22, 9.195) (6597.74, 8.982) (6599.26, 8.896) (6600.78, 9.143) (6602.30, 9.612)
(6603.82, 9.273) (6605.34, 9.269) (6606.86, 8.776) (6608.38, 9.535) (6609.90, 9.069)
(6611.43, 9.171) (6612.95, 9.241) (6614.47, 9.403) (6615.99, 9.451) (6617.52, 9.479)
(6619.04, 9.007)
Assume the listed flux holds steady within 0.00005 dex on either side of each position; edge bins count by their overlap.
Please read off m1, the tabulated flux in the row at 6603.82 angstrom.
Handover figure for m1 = 9.273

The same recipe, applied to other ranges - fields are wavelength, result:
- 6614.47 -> 9.403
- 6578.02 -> 10.1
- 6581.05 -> 9.243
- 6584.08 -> 8.938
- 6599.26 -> 8.896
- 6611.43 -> 9.171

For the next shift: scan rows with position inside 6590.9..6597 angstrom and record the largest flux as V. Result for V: 9.195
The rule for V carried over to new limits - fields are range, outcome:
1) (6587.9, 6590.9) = 9.612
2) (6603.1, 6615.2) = 9.535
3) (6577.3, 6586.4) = 10.1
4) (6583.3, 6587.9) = 9.512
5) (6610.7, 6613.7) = 9.241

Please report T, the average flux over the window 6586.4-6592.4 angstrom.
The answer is 9.37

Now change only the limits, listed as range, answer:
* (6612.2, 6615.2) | 9.33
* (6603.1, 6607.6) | 9.11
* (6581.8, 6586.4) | 8.99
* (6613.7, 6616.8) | 9.43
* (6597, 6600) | 8.94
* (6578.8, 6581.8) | 9.27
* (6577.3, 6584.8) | 9.37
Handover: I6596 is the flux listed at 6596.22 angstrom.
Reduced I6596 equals 9.195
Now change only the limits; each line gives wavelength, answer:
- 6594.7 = 8.225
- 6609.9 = 9.069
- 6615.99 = 9.451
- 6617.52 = 9.479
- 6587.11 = 9.512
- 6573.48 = 8.655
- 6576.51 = 9.008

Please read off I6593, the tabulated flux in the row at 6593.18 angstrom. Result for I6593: 9.006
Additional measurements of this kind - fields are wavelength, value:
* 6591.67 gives 9.081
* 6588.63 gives 9.339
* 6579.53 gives 9.332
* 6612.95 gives 9.241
